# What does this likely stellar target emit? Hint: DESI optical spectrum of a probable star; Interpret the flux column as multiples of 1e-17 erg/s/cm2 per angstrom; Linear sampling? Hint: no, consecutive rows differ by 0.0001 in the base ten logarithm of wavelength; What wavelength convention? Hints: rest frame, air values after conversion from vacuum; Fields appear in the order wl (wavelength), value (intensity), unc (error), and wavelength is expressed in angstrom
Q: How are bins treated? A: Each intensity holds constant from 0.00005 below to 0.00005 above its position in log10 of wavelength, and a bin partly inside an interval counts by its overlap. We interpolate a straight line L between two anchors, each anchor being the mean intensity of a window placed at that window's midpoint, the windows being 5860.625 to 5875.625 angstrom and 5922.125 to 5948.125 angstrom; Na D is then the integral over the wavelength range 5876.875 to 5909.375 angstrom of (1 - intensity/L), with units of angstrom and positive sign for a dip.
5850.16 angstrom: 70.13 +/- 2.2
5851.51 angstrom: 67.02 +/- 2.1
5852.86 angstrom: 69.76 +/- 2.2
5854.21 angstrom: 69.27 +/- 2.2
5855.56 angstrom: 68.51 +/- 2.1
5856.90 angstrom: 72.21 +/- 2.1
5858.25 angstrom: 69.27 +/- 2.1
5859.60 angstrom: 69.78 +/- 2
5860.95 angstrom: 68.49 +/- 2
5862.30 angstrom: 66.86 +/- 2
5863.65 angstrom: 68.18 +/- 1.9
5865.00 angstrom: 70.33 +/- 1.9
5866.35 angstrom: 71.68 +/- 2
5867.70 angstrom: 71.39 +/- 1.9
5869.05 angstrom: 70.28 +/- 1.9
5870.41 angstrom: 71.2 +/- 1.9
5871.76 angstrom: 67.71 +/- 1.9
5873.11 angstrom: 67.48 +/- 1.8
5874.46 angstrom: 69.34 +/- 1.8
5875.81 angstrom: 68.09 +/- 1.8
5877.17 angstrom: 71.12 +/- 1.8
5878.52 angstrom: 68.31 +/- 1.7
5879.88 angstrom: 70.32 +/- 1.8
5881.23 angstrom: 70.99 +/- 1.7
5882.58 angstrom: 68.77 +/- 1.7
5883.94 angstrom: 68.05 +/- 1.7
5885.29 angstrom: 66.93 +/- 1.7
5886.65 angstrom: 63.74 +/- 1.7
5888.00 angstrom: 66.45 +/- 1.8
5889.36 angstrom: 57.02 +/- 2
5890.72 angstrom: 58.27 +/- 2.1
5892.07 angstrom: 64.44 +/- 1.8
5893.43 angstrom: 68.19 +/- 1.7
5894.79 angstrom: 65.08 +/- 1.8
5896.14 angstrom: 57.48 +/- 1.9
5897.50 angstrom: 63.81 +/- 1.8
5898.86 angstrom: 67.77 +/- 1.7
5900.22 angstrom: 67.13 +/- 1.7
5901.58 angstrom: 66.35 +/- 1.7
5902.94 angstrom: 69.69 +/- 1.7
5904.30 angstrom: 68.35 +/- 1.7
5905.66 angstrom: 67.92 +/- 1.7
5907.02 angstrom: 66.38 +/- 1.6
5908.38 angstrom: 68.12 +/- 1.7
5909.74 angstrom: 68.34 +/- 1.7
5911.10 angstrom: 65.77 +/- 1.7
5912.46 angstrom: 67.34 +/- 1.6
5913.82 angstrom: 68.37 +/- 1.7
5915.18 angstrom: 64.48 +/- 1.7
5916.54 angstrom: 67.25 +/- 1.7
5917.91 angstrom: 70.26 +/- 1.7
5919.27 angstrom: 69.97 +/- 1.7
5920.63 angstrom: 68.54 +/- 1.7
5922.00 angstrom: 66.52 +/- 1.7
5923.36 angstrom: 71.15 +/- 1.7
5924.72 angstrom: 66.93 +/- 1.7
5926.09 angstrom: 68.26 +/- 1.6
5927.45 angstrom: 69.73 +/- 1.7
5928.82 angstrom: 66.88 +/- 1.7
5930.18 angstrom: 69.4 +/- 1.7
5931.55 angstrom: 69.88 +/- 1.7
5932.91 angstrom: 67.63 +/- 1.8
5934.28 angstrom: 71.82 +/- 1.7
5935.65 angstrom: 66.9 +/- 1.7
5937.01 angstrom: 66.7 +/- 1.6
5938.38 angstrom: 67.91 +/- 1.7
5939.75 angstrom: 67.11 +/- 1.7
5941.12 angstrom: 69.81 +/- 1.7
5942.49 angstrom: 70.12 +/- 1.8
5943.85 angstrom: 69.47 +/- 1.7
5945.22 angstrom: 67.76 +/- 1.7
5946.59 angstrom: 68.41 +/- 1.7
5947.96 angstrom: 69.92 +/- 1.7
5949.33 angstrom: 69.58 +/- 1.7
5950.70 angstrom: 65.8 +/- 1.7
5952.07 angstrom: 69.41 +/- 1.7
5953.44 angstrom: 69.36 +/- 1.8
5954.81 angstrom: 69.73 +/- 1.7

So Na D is 1.34 angstrom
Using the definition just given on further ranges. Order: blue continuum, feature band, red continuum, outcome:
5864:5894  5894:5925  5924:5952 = 0.48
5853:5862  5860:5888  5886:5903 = -0.77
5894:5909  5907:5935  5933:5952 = -0.41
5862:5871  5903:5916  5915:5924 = 0.27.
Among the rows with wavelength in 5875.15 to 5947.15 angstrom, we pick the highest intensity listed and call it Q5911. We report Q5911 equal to 71.82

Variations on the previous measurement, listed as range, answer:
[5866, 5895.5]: 71.68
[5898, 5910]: 69.69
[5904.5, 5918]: 70.26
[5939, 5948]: 70.12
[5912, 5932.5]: 71.15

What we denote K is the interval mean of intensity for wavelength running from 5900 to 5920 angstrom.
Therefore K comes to 67.7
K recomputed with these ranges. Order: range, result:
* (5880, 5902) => 65.2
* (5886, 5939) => 66.8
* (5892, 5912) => 66.4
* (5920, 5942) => 68.4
